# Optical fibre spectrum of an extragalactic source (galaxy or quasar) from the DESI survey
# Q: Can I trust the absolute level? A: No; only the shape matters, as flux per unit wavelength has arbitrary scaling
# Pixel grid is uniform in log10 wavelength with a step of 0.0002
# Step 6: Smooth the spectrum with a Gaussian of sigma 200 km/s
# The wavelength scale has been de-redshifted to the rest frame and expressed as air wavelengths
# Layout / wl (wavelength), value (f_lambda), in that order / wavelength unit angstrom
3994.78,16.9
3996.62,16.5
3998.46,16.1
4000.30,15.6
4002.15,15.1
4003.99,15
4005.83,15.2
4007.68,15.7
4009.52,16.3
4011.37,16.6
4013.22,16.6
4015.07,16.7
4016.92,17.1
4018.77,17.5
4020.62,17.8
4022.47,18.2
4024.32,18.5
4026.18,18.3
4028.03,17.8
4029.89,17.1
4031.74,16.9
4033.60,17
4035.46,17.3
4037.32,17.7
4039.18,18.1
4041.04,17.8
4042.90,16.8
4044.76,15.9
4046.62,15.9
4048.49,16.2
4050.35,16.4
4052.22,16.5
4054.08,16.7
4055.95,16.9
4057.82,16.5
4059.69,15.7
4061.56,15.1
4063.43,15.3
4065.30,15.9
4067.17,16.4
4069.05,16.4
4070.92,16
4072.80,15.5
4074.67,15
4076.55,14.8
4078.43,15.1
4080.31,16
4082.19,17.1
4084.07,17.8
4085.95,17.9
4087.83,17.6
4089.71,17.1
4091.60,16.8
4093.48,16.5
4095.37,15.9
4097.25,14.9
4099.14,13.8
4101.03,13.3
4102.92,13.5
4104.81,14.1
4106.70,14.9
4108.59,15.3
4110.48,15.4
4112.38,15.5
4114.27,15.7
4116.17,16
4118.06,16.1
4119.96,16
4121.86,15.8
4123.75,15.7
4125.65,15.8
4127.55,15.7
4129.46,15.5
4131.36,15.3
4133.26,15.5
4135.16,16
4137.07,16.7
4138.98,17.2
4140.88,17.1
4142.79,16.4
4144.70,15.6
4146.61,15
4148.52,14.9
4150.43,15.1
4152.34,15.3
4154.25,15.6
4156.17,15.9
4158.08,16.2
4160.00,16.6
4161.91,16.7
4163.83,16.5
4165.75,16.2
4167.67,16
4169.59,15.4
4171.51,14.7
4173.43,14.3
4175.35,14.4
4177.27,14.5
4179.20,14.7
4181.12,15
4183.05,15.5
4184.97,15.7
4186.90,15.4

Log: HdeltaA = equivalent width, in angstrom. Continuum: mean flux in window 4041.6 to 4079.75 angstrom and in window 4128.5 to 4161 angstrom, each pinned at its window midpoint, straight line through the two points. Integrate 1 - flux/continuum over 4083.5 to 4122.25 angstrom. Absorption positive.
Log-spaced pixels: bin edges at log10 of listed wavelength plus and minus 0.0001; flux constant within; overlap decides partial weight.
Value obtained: 0.6 angstrom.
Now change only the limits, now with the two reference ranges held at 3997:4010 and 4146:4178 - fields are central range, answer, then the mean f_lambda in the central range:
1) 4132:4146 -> -0.7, 16.3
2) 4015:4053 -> -4.0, 17.2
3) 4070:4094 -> -1.3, 16.4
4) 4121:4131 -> -0.1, 15.7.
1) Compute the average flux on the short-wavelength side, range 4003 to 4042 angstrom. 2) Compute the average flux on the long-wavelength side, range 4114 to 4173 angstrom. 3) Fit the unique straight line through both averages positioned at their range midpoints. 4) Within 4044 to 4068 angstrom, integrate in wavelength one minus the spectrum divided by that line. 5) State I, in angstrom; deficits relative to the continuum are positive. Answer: 0.94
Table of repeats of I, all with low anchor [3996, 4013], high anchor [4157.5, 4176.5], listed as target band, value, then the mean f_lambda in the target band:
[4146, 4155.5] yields 0.29 angstrom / 15.2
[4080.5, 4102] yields -0.67 angstrom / 16.2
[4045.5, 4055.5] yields -0.37 angstrom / 16.4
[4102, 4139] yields 0.40 angstrom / 15.5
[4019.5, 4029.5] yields -1.43 angstrom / 18.1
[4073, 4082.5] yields 0.16 angstrom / 15.5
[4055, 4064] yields -0.09 angstrom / 15.9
